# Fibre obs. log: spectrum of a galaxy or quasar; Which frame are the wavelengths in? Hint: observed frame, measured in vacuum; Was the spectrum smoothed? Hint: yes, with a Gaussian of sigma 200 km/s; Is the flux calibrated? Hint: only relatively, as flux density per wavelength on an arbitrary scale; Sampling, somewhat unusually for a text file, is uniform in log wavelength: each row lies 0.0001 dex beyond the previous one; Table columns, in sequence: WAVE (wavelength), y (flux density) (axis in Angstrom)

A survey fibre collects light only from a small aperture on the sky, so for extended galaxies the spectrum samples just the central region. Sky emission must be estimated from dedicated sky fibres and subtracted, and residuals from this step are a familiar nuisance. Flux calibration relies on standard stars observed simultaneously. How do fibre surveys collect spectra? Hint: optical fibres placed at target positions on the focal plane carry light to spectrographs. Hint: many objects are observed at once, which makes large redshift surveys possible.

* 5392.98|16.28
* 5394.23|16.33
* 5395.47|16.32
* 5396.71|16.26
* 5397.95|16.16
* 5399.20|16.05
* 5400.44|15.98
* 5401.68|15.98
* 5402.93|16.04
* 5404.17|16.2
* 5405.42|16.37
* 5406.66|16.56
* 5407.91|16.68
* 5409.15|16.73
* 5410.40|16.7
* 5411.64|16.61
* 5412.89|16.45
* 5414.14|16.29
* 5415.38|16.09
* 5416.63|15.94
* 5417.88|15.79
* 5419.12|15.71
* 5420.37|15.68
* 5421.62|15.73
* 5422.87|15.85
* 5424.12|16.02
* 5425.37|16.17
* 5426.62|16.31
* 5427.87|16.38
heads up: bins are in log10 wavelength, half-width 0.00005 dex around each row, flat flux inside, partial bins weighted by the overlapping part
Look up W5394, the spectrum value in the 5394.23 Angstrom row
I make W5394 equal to 16.33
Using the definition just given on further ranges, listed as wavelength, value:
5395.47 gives 16.32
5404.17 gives 16.2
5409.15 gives 16.73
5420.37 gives 15.68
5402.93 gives 16.04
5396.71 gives 16.26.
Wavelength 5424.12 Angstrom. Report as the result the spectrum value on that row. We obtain 16.02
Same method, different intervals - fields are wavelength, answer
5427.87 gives 16.38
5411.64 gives 16.61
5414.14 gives 16.29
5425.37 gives 16.17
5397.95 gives 16.16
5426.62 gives 16.31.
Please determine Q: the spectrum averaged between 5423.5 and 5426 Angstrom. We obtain 16.1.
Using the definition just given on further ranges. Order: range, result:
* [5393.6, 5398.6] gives 16.2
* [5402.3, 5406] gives 16.2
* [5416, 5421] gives 15.8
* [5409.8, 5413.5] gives 16.6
